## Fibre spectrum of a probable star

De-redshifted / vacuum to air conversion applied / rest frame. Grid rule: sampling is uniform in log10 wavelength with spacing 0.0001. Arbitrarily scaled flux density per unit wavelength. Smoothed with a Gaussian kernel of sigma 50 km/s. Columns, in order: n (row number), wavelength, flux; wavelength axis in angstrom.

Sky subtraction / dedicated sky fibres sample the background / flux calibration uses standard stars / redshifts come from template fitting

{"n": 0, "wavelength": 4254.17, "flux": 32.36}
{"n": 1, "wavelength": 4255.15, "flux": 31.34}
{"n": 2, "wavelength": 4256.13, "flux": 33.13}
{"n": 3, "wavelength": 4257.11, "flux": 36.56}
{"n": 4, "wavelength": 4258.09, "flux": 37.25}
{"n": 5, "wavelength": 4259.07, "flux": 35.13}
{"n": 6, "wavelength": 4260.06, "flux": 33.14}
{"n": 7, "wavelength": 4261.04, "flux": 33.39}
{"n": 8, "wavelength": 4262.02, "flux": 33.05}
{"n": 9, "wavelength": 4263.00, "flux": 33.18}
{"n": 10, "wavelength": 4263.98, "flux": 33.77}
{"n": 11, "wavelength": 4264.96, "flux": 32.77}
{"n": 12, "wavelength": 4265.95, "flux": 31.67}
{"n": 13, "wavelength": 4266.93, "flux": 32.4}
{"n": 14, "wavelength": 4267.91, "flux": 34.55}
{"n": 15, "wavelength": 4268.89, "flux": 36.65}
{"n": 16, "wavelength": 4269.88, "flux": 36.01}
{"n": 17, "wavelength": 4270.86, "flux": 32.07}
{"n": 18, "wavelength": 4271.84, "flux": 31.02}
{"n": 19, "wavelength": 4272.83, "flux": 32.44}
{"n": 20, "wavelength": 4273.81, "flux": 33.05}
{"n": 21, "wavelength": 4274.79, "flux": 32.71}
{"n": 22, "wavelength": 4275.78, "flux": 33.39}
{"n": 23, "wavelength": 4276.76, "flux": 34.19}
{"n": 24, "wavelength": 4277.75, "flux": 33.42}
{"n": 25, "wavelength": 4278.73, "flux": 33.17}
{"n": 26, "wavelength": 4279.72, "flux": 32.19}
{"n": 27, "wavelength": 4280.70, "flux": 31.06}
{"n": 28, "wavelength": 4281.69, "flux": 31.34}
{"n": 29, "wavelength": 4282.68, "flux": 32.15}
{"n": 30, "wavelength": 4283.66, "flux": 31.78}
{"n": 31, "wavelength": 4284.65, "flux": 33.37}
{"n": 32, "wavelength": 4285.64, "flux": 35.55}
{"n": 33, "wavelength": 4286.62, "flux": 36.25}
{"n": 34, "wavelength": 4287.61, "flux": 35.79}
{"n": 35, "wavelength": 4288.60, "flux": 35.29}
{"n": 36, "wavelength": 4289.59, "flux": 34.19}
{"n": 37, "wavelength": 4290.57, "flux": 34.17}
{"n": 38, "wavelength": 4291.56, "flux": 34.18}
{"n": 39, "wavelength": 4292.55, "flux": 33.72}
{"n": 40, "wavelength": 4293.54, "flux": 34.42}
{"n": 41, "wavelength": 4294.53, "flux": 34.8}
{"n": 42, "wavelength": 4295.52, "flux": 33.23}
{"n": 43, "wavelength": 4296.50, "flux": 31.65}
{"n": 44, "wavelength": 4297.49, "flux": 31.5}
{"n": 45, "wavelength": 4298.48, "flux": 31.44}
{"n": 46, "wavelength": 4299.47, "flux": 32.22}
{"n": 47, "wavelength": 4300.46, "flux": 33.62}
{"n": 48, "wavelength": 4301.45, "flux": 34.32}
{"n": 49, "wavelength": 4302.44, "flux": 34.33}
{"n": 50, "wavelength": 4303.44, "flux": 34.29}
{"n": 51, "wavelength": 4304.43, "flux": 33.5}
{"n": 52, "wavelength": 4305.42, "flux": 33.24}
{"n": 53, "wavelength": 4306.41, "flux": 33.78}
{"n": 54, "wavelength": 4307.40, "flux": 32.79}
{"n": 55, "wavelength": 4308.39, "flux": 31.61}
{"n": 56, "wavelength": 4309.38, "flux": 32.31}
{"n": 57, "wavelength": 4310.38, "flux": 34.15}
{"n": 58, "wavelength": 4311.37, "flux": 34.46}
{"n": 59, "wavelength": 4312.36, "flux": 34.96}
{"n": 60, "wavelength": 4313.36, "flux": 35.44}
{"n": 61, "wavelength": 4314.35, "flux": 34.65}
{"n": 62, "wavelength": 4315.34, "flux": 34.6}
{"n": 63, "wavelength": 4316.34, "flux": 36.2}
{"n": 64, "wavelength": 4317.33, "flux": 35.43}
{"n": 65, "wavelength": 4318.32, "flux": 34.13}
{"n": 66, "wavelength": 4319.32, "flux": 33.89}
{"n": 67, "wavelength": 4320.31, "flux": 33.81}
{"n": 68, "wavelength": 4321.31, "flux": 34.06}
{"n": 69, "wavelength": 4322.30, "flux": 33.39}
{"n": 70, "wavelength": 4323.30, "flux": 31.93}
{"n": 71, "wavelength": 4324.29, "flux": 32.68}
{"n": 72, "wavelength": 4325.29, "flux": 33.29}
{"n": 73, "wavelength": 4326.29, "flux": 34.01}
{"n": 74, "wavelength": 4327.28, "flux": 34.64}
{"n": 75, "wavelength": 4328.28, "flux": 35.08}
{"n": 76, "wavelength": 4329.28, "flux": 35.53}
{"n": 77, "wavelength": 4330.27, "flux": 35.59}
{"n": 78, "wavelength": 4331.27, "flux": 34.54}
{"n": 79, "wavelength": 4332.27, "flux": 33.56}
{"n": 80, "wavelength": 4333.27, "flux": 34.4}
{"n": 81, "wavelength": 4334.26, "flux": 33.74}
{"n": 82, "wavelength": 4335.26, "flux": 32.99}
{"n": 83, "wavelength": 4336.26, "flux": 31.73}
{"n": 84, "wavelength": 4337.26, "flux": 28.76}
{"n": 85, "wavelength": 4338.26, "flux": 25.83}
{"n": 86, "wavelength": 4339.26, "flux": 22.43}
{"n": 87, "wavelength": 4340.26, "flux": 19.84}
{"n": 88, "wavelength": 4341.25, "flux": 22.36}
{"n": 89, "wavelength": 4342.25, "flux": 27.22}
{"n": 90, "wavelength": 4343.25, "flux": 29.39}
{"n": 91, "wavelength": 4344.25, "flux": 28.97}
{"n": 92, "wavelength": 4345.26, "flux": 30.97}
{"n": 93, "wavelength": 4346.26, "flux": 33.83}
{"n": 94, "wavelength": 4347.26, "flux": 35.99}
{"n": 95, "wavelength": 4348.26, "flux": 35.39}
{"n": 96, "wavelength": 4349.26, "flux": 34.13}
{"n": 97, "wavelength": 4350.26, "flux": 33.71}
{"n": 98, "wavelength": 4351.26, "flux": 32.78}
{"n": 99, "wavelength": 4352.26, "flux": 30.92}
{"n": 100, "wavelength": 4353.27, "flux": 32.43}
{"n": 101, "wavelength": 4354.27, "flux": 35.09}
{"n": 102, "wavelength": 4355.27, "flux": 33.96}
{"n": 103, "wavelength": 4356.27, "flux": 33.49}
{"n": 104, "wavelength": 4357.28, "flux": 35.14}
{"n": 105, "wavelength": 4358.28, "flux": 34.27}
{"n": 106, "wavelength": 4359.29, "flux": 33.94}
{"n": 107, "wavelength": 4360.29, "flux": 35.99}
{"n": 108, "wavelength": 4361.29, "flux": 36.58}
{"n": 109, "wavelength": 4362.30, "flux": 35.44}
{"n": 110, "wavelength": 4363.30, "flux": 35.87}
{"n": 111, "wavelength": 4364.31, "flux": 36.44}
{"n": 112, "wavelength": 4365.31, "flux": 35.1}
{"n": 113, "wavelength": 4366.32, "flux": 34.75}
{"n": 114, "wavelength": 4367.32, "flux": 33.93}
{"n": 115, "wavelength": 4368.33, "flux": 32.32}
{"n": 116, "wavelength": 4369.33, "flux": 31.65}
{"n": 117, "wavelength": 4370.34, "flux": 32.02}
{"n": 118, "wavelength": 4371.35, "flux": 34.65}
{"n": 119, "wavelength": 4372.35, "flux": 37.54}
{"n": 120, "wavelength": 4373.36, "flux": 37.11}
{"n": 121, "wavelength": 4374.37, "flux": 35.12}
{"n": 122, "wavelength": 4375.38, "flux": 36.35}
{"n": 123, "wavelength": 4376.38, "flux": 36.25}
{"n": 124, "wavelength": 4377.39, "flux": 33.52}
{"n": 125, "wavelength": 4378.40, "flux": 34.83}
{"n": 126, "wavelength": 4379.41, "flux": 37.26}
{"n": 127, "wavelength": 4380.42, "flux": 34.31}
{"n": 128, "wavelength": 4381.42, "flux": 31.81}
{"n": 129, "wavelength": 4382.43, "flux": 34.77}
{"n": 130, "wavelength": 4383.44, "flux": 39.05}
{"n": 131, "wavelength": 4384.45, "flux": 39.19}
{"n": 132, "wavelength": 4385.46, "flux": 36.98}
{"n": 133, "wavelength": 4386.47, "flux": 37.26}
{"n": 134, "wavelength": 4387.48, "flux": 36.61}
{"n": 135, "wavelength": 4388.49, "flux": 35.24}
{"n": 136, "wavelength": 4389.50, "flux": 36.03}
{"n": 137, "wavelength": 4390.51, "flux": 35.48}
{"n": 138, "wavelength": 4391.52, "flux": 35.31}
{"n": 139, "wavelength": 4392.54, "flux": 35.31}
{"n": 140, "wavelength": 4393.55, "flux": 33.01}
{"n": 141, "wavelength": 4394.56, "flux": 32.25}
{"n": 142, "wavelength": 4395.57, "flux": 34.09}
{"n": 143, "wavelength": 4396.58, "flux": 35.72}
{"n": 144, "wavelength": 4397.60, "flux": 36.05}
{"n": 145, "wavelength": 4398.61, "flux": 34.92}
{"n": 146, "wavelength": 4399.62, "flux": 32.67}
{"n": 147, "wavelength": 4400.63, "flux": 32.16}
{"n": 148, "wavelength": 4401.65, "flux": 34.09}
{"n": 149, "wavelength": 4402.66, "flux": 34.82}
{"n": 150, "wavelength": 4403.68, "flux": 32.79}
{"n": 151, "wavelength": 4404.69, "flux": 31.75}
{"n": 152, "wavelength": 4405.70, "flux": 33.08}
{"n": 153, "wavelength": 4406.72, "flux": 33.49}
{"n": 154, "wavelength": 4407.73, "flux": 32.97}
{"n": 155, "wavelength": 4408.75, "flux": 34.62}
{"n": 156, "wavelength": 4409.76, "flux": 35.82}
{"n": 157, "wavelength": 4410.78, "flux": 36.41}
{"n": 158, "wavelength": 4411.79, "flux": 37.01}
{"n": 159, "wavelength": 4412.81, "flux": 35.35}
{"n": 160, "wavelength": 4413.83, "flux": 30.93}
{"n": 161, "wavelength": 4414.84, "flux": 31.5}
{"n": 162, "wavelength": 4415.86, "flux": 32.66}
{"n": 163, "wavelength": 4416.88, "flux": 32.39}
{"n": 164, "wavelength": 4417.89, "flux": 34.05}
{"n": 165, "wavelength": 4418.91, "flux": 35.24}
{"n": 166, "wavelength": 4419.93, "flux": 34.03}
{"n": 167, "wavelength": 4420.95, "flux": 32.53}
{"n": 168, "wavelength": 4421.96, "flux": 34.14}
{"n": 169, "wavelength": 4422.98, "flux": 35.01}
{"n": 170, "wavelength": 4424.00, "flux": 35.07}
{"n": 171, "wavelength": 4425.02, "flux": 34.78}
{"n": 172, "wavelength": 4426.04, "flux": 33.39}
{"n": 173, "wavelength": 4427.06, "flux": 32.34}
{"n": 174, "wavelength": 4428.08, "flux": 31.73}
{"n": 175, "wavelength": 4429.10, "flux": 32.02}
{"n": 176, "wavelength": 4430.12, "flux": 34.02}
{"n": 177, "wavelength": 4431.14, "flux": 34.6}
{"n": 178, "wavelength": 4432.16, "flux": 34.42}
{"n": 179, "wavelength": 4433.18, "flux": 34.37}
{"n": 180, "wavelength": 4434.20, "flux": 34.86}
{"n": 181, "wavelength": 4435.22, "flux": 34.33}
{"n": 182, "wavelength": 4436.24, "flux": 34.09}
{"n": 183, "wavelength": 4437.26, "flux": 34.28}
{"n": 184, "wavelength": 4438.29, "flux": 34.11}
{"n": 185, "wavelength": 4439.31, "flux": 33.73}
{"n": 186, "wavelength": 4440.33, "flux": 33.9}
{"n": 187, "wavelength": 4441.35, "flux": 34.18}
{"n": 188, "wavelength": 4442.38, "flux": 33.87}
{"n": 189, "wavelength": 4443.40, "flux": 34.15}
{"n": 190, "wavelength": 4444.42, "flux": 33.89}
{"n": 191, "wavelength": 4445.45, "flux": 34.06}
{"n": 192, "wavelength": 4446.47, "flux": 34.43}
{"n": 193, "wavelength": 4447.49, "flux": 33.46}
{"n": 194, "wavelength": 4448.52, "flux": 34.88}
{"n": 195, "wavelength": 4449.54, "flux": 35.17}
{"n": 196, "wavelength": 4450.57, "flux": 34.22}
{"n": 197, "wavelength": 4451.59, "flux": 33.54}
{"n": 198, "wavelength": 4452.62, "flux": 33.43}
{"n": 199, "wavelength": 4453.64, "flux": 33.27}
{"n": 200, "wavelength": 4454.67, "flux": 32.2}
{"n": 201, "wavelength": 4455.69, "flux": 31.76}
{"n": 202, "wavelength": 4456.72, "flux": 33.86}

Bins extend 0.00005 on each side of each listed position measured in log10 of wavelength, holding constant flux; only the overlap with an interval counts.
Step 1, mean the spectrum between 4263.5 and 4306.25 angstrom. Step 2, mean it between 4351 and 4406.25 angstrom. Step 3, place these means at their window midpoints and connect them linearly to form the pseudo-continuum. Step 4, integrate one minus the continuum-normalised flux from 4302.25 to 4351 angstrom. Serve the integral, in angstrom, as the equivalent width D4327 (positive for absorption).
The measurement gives 2.0 angstrom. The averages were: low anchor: 33.4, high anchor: 34.7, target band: 32.6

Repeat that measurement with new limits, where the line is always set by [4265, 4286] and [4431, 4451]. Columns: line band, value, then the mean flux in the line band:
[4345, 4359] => -0.08 angstrom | 33.8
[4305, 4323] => -0.39 angstrom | 34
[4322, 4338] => 0.02 angstrom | 33.4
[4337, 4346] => 1.93 angstrom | 26.3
